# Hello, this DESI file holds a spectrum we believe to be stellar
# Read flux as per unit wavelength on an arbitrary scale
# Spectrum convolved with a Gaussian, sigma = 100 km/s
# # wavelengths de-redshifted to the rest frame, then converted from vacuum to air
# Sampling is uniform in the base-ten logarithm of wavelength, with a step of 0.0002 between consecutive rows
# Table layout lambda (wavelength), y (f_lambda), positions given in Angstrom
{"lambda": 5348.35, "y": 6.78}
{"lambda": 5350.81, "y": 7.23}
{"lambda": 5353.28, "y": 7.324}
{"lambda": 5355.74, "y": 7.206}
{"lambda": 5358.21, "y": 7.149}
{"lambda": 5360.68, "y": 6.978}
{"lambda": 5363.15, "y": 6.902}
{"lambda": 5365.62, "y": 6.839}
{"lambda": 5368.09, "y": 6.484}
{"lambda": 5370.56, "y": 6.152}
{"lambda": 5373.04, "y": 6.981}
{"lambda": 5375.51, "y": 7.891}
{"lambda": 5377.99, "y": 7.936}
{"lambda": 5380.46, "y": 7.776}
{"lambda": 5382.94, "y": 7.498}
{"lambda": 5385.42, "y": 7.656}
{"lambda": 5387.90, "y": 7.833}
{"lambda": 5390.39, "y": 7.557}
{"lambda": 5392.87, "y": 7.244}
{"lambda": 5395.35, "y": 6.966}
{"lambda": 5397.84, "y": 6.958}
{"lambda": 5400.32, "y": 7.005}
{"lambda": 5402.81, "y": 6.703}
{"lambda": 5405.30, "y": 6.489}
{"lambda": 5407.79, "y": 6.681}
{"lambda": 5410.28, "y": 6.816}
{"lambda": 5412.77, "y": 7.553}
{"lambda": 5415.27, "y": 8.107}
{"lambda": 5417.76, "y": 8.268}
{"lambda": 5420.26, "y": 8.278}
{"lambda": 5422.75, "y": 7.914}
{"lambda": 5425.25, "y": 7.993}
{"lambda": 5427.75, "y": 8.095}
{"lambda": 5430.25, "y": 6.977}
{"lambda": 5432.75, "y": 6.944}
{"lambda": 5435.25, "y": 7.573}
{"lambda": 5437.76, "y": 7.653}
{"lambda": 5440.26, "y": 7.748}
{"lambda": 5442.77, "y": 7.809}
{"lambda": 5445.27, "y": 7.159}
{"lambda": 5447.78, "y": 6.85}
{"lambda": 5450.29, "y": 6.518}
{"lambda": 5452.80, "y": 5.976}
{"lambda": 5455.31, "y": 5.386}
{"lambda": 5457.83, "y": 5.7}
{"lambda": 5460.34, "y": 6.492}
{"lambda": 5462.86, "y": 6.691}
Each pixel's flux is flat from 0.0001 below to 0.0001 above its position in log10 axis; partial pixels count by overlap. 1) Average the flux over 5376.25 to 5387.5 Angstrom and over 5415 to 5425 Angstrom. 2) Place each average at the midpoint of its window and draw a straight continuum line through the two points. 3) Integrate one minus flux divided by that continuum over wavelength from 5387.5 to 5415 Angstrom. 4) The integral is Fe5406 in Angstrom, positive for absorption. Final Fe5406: 2.9 Angstrom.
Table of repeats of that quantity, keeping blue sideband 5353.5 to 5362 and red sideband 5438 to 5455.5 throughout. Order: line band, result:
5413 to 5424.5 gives -1.8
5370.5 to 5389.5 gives -1.3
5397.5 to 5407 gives 0.3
